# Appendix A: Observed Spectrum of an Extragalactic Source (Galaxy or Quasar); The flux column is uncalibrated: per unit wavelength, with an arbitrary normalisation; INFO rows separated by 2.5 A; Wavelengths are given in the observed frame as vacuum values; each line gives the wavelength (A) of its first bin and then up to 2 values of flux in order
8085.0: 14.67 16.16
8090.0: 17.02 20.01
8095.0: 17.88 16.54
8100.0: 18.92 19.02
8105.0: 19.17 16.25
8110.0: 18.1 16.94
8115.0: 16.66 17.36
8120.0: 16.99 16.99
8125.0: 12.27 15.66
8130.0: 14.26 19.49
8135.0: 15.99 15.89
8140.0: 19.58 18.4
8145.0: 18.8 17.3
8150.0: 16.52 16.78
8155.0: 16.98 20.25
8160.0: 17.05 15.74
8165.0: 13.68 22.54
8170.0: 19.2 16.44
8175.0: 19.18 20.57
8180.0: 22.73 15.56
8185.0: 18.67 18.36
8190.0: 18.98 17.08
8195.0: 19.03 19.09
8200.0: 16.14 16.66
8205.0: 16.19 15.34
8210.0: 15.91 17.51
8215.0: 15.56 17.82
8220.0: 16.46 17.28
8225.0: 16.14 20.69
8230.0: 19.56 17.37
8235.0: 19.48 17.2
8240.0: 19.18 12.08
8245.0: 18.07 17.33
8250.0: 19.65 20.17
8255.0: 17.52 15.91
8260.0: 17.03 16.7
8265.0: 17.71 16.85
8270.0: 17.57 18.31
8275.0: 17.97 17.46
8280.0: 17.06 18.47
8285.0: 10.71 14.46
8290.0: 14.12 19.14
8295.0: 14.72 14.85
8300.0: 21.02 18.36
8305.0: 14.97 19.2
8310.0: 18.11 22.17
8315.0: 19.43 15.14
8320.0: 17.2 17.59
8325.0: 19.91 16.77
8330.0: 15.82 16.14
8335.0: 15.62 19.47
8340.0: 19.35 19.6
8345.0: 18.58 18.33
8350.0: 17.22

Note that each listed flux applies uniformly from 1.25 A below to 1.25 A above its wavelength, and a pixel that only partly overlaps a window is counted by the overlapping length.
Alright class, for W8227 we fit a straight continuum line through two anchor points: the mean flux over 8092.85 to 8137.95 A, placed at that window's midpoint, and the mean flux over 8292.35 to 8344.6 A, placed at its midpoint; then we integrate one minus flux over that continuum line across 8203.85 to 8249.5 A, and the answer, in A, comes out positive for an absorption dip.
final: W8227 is 0.6 A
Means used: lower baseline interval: 17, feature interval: 17.2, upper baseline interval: 17.8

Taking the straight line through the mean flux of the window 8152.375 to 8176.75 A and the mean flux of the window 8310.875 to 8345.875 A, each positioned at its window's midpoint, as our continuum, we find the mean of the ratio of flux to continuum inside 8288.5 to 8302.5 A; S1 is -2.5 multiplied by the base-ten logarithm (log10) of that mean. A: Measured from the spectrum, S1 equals 0.07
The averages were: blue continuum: 17.9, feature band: 16.9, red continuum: 18.1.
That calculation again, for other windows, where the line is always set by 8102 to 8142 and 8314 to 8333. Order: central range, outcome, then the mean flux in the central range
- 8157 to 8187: -0.09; 18.4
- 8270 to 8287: 0.04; 16.6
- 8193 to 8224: 0.01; 16.9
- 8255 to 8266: 0.02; 16.9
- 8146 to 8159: -0.04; 17.6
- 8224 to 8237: -0.09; 18.6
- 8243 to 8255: -0.07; 18.3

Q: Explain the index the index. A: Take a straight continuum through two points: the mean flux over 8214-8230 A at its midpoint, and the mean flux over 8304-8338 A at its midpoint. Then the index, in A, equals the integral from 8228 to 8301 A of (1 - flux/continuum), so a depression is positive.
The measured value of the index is 1.7 A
